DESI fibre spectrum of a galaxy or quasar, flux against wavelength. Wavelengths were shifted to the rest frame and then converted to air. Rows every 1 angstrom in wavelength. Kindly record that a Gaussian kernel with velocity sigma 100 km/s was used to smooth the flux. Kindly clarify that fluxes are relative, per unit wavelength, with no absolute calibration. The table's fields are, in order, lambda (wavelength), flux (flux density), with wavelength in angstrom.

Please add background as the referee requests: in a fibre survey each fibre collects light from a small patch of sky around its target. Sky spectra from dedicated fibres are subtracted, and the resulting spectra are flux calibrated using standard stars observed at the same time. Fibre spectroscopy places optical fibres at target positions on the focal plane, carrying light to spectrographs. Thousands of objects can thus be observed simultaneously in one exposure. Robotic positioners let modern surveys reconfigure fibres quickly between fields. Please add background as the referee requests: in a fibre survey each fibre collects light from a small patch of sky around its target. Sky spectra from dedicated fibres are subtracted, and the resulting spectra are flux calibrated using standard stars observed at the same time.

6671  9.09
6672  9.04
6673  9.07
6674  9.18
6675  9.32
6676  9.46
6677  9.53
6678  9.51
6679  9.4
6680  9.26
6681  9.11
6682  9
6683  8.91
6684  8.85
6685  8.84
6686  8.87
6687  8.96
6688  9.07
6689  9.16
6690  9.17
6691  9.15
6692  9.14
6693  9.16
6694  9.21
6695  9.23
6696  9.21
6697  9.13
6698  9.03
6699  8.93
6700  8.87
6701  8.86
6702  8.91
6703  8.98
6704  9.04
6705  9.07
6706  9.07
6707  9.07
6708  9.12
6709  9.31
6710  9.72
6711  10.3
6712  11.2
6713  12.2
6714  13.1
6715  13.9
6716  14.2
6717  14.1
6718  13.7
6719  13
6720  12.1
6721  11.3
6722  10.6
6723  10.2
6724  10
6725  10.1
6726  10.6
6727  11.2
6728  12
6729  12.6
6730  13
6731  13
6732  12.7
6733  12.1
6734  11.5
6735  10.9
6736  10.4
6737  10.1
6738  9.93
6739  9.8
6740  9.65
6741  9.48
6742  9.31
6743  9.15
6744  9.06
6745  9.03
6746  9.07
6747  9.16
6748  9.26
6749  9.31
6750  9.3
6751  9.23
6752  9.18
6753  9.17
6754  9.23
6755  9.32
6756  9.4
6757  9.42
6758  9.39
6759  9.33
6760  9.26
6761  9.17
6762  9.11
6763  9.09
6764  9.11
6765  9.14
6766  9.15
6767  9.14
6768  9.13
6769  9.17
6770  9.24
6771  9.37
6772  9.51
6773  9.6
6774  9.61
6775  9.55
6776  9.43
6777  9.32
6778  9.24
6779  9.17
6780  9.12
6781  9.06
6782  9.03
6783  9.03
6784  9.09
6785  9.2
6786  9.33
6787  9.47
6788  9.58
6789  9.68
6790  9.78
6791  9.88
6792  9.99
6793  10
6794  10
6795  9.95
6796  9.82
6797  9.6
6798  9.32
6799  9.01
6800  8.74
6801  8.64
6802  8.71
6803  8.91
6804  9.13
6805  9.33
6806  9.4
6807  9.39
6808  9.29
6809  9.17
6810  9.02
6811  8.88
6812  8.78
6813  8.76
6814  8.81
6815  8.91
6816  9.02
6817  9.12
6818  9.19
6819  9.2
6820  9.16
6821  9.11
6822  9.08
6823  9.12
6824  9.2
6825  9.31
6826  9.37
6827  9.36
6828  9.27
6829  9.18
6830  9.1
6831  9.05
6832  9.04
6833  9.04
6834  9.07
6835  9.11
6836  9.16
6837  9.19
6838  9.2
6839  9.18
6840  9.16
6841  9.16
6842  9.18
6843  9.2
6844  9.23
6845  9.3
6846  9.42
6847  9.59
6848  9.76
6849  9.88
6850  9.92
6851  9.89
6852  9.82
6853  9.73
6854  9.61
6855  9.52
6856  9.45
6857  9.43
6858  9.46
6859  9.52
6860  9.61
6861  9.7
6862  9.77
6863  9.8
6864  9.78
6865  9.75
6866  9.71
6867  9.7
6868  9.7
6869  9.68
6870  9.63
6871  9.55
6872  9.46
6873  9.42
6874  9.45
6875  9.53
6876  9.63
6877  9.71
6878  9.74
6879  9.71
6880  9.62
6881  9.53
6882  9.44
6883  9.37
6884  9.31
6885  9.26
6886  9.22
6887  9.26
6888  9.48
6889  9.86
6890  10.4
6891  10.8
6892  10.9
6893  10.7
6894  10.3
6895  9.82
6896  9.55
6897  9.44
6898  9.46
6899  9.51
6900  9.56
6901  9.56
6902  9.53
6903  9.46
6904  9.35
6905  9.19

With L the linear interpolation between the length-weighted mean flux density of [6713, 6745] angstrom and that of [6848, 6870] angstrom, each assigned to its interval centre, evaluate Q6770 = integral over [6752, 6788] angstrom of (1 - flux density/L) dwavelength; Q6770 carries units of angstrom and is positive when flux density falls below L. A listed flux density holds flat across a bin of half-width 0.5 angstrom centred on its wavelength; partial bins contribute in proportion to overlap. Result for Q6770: 5.2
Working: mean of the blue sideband 11.4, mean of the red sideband 9.69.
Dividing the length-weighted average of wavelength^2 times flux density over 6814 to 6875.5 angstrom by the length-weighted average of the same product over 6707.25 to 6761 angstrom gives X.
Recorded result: 0.92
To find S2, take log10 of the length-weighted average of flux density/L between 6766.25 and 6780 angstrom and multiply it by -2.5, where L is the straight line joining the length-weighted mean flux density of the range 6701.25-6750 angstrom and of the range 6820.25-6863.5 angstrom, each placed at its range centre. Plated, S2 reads 0.09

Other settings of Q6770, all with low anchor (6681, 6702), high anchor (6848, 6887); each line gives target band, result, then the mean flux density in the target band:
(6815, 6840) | 0.8 angstrom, 9.15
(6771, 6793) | -0.2 angstrom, 9.43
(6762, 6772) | 0.1 angstrom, 9.18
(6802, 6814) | 0.4 angstrom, 9.07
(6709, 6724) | -4.7 angstrom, 12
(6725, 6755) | -3.5 angstrom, 10.3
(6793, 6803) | 0.1 angstrom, 9.32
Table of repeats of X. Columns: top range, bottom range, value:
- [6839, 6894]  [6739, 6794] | 1.06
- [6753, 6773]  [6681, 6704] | 1.05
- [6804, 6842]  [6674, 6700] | 1.04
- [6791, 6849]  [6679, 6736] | 0.92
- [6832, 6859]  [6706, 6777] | 0.94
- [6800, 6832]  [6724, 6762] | 0.92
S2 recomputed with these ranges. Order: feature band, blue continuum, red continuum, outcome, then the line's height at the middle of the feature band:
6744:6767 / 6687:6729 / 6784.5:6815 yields 0.068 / 9.81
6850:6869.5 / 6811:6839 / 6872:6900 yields -0.025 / 9.45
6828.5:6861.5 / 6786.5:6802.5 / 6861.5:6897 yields 0.028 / 9.64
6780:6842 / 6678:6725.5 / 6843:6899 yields 0.065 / 9.79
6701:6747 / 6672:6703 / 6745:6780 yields -0.174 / 9.19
